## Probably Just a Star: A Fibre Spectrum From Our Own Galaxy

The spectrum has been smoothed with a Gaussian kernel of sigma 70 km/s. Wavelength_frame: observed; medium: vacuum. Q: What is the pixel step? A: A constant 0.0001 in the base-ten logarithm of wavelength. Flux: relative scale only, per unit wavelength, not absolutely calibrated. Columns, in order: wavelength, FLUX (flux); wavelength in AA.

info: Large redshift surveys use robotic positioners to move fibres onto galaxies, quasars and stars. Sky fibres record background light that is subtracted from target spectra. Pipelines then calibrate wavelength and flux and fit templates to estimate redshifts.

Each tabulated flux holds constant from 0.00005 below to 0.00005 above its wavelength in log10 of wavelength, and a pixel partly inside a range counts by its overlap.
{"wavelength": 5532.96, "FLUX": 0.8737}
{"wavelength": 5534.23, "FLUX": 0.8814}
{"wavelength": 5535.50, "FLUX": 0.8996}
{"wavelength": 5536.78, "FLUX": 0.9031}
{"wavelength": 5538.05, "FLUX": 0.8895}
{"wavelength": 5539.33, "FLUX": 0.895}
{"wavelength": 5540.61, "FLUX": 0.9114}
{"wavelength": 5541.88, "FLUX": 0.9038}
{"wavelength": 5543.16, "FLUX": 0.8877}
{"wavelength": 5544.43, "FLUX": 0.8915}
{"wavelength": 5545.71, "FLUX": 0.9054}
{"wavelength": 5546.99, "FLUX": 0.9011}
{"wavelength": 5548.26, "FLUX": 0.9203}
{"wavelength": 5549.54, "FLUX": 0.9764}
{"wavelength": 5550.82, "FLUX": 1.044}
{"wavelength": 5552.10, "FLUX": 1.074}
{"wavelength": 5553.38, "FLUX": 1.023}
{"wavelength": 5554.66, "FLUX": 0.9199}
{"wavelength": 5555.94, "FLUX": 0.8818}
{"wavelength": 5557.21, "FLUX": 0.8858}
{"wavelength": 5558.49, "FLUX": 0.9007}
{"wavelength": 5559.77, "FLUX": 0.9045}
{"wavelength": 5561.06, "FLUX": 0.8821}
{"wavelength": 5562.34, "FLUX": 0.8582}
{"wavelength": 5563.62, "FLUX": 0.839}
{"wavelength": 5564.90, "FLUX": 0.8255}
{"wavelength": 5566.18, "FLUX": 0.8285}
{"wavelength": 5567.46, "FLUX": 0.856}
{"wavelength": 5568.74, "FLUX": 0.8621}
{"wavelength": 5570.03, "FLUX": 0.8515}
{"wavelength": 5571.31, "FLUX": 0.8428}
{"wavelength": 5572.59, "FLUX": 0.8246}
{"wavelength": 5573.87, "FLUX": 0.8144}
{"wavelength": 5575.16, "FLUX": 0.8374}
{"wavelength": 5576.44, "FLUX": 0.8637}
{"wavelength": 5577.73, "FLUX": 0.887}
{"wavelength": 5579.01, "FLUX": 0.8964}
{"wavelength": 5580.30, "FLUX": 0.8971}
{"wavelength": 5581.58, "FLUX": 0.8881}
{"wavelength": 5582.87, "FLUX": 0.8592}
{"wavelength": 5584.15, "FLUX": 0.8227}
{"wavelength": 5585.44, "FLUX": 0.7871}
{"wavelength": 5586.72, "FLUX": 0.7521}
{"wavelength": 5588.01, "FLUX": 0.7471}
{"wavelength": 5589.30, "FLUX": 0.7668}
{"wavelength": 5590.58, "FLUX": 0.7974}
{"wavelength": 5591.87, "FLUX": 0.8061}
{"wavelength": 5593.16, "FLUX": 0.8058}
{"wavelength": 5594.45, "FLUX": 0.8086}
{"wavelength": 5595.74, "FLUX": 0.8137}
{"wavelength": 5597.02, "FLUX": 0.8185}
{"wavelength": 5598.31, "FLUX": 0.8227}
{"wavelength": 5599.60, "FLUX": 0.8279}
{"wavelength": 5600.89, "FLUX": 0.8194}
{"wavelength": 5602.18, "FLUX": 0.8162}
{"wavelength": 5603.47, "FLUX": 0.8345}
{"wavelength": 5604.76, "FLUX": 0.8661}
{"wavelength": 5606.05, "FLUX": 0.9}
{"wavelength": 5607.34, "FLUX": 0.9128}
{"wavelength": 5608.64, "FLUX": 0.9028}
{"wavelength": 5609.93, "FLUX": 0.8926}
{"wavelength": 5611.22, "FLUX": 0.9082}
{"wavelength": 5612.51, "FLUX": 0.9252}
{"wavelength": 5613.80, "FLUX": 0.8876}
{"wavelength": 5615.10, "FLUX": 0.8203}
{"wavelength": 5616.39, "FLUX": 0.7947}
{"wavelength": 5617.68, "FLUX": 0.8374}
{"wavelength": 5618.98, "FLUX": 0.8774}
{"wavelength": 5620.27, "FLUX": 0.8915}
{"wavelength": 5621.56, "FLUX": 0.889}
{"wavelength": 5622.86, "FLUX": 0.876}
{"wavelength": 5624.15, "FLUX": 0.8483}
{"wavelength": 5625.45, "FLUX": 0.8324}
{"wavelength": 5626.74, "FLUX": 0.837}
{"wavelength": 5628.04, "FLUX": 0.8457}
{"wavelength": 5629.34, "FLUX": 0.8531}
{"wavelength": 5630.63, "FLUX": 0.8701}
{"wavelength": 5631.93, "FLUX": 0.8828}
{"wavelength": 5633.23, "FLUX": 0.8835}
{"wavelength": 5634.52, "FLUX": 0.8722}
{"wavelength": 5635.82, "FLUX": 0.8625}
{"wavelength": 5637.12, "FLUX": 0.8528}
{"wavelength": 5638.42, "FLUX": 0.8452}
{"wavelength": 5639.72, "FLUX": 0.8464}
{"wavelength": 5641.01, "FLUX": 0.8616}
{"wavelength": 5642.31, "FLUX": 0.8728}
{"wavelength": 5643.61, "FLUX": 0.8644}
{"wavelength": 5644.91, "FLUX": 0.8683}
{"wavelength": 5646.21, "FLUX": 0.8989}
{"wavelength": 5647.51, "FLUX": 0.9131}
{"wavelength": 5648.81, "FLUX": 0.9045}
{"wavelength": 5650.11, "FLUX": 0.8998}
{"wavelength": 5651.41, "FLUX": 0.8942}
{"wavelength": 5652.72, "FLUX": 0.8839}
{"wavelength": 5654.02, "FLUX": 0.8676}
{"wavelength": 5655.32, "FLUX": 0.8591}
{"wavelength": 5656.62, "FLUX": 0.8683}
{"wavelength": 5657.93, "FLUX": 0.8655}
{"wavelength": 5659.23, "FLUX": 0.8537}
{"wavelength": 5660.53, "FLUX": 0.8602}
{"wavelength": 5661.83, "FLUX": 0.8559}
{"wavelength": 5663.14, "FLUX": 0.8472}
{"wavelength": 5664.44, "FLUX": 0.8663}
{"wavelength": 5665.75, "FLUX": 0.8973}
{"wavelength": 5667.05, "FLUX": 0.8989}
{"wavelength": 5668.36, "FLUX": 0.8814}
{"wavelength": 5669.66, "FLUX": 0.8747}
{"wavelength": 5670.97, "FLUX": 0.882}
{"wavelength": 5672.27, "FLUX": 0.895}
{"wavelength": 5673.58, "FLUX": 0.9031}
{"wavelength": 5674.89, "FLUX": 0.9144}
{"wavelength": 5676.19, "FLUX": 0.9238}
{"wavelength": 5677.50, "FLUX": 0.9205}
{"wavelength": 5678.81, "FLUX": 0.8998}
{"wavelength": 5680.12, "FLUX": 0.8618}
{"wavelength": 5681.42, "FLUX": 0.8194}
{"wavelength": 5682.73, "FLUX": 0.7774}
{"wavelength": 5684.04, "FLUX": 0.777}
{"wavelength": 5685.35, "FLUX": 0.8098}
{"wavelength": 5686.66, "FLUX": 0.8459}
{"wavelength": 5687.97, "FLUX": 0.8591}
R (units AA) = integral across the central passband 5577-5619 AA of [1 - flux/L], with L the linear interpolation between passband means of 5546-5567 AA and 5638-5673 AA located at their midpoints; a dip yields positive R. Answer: 2.7 AA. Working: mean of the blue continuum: 0.916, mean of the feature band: 0.842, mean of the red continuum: 0.875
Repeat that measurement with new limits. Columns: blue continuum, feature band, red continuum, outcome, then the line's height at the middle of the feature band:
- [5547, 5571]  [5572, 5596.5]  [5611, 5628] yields 1.74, 0.888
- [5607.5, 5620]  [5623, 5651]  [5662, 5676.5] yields 0.37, 0.879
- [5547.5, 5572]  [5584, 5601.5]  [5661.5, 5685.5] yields 1.86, 0.894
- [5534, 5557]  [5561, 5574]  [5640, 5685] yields 1.06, 0.918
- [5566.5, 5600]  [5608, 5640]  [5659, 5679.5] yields -0.35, 0.856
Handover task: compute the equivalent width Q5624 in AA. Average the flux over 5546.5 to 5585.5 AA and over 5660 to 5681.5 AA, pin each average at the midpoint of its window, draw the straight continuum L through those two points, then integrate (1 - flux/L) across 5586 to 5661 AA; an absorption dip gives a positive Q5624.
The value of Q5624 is 2.6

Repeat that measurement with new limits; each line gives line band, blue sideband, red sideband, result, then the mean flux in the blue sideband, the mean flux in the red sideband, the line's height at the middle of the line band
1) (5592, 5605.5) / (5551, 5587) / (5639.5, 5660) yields 0.8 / 0.874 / 0.877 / 0.875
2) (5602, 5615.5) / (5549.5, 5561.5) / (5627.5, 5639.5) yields 0.1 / 0.948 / 0.862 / 0.89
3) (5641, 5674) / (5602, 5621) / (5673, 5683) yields 0.0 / 0.873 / 0.881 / 0.879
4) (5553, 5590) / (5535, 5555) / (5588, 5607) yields 1.0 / 0.934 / 0.821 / 0.877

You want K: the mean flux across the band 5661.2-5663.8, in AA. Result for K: 0.851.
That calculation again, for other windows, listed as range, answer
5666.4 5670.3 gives 0.886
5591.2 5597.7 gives 0.81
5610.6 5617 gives 0.868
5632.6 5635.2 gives 0.879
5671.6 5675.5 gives 0.904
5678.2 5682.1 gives 0.86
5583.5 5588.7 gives 0.778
